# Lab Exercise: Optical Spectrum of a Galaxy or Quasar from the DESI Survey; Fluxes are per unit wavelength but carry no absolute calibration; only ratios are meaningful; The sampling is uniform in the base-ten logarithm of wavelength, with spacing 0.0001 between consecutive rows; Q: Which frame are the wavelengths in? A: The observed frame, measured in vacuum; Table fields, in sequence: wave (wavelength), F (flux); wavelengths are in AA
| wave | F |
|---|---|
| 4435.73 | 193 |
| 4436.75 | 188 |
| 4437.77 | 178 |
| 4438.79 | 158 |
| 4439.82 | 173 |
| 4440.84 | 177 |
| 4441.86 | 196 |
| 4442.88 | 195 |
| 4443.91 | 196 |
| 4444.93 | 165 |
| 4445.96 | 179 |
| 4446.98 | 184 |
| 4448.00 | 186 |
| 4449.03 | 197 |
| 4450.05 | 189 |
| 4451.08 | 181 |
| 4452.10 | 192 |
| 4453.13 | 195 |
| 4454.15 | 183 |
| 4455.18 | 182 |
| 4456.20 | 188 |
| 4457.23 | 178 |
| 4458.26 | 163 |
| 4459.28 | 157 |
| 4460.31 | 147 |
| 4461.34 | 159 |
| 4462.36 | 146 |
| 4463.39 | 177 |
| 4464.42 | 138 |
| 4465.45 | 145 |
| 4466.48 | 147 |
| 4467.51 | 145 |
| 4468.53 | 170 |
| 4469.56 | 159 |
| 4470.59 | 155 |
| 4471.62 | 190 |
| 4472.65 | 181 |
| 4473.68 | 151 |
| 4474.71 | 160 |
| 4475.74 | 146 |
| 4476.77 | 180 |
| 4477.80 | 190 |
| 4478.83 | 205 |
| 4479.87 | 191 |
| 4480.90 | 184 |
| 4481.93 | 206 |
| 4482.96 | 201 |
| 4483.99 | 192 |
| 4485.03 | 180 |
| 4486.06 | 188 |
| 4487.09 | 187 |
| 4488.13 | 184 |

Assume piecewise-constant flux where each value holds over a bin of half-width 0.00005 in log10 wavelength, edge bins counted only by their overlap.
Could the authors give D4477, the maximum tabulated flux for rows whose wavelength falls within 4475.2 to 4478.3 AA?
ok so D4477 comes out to 190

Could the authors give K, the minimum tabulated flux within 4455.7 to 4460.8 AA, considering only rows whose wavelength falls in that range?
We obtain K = 147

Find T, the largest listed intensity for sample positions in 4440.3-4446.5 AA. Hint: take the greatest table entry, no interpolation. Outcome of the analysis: 196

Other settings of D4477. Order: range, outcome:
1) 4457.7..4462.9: 163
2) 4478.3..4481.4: 205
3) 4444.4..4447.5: 184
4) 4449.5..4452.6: 192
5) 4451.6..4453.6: 195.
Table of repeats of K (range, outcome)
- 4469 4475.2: 151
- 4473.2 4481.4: 146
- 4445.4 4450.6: 179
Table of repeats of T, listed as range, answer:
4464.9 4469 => 170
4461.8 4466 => 177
